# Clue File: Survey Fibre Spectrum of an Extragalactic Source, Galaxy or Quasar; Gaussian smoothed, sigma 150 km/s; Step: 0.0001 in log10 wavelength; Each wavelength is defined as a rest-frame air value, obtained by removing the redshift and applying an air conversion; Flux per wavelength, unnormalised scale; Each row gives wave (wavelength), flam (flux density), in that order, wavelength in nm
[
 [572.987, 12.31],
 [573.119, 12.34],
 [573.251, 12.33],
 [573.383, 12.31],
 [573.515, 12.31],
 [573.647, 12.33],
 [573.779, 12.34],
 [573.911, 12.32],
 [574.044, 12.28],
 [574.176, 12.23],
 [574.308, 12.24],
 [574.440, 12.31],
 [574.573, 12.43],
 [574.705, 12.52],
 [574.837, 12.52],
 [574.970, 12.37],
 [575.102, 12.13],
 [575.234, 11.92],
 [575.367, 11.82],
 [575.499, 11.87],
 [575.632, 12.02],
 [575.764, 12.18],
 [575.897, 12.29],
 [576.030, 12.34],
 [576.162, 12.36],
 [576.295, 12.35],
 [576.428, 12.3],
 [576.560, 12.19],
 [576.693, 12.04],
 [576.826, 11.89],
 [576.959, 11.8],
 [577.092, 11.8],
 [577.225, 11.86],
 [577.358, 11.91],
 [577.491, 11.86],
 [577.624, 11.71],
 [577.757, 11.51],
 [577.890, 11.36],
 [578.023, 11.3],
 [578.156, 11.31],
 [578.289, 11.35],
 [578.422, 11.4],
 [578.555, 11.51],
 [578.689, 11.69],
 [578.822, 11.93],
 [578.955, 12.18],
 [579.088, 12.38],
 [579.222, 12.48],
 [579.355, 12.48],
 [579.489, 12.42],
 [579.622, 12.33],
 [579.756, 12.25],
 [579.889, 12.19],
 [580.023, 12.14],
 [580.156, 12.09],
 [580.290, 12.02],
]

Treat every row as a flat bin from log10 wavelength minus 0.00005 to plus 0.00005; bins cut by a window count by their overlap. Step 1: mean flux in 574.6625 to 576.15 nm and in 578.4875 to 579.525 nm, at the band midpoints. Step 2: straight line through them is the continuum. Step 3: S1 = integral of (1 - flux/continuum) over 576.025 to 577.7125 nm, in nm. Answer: 0.02 nm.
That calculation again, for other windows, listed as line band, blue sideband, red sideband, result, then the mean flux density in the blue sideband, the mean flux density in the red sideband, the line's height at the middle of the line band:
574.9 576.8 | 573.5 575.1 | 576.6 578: -0.02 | 12.3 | 11.8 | 12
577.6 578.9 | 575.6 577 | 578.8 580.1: 0.08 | 12.2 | 12.3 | 12.2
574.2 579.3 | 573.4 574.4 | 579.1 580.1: 0.13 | 12.3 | 12.3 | 12.3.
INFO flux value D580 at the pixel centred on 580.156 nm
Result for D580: 12.09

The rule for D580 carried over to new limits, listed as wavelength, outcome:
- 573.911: 12.32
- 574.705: 12.52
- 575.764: 12.18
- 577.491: 11.86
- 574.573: 12.43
